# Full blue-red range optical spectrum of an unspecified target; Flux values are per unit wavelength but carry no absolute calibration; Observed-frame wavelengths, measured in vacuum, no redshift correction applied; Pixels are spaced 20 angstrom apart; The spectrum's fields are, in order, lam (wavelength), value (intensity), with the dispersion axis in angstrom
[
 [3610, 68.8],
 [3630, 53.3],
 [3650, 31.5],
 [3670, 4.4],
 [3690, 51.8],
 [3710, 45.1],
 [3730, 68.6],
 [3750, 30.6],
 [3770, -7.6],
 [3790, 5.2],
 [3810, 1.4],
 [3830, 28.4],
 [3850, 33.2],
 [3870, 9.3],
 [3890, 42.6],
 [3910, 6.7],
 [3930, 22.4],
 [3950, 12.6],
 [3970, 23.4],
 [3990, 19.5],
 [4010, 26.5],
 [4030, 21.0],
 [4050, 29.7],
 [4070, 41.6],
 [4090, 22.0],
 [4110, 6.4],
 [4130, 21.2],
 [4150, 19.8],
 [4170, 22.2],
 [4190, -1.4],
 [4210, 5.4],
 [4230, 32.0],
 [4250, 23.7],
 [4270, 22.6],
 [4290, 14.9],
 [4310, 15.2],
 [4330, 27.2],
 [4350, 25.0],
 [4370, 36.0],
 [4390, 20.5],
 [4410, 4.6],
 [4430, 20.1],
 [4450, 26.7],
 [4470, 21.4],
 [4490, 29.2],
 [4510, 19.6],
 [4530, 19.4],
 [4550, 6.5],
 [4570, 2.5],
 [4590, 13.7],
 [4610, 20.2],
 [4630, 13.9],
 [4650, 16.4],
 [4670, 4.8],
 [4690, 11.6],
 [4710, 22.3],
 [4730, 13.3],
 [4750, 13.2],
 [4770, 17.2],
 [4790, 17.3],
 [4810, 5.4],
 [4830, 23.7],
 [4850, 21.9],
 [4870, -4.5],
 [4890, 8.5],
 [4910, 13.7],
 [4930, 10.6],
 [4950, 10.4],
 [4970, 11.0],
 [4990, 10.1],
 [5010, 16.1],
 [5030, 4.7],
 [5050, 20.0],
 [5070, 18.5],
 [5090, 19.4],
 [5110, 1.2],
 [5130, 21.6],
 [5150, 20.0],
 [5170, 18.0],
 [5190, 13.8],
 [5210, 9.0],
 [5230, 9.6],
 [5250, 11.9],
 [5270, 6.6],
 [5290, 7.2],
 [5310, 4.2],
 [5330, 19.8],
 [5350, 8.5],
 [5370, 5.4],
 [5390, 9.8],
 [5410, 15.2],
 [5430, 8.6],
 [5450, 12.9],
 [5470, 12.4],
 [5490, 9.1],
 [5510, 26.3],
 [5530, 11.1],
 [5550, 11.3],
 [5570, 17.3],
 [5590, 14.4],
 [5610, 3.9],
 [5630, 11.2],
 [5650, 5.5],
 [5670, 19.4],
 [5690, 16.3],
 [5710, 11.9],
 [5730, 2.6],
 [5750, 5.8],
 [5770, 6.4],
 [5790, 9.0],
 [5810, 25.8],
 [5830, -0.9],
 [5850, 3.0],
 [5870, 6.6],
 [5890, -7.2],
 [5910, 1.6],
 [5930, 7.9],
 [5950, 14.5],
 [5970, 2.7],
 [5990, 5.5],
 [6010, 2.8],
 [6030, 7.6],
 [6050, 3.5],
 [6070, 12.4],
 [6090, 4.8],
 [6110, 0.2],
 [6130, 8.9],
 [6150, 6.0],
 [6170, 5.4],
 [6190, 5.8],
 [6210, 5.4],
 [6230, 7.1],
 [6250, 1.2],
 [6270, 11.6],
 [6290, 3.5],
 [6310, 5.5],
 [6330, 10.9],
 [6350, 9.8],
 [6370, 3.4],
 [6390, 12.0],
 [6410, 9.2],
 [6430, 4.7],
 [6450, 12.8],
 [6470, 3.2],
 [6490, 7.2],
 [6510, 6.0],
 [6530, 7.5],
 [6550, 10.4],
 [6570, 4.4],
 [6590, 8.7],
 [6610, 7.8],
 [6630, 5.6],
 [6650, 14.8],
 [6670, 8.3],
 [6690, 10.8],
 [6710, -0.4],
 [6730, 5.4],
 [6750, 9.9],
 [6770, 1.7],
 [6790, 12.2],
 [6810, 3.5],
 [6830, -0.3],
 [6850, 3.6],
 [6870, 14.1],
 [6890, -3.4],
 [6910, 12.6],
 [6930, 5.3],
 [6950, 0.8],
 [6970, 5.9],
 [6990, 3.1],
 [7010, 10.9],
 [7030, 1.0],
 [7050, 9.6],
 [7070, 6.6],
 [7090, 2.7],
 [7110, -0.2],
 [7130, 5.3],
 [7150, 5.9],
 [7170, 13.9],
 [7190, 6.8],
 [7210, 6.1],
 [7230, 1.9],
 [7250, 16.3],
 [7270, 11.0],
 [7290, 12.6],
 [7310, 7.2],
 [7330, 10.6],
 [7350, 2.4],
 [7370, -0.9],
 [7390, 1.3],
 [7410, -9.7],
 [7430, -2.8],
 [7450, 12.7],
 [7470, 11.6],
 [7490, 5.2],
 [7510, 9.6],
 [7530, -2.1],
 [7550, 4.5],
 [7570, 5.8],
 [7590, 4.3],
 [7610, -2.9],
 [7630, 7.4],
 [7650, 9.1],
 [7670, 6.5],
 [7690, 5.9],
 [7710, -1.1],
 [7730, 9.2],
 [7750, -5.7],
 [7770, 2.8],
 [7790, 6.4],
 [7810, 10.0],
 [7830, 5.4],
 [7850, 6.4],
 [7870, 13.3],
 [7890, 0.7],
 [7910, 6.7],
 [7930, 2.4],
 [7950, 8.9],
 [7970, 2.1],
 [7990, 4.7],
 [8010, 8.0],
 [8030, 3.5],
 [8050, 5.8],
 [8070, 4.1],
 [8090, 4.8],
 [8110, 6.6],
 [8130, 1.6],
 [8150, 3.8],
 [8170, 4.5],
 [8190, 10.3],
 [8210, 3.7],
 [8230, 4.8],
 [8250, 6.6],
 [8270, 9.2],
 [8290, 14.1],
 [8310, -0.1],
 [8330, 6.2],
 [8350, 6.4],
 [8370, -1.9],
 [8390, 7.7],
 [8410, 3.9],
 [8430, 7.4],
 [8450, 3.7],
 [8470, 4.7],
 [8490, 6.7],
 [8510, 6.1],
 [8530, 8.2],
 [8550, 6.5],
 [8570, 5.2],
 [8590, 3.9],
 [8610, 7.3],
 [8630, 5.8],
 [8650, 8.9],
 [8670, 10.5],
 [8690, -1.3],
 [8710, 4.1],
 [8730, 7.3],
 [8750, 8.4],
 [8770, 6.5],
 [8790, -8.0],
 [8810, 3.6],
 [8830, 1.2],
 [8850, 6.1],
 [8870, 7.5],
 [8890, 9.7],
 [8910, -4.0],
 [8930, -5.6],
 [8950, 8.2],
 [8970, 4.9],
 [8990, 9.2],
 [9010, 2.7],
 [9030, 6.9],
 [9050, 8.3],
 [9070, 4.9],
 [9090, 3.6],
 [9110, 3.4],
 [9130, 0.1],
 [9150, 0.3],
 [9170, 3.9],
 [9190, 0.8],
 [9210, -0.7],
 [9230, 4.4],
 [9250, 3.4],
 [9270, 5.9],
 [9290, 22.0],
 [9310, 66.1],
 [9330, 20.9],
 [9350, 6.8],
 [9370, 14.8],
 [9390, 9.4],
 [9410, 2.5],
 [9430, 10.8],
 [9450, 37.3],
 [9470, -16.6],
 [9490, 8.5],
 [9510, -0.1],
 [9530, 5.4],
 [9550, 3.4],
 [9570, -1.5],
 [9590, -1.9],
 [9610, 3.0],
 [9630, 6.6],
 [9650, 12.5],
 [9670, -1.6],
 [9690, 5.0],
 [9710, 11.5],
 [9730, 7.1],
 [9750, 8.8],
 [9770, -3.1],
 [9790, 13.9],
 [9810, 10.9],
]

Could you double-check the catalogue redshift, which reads 1.50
